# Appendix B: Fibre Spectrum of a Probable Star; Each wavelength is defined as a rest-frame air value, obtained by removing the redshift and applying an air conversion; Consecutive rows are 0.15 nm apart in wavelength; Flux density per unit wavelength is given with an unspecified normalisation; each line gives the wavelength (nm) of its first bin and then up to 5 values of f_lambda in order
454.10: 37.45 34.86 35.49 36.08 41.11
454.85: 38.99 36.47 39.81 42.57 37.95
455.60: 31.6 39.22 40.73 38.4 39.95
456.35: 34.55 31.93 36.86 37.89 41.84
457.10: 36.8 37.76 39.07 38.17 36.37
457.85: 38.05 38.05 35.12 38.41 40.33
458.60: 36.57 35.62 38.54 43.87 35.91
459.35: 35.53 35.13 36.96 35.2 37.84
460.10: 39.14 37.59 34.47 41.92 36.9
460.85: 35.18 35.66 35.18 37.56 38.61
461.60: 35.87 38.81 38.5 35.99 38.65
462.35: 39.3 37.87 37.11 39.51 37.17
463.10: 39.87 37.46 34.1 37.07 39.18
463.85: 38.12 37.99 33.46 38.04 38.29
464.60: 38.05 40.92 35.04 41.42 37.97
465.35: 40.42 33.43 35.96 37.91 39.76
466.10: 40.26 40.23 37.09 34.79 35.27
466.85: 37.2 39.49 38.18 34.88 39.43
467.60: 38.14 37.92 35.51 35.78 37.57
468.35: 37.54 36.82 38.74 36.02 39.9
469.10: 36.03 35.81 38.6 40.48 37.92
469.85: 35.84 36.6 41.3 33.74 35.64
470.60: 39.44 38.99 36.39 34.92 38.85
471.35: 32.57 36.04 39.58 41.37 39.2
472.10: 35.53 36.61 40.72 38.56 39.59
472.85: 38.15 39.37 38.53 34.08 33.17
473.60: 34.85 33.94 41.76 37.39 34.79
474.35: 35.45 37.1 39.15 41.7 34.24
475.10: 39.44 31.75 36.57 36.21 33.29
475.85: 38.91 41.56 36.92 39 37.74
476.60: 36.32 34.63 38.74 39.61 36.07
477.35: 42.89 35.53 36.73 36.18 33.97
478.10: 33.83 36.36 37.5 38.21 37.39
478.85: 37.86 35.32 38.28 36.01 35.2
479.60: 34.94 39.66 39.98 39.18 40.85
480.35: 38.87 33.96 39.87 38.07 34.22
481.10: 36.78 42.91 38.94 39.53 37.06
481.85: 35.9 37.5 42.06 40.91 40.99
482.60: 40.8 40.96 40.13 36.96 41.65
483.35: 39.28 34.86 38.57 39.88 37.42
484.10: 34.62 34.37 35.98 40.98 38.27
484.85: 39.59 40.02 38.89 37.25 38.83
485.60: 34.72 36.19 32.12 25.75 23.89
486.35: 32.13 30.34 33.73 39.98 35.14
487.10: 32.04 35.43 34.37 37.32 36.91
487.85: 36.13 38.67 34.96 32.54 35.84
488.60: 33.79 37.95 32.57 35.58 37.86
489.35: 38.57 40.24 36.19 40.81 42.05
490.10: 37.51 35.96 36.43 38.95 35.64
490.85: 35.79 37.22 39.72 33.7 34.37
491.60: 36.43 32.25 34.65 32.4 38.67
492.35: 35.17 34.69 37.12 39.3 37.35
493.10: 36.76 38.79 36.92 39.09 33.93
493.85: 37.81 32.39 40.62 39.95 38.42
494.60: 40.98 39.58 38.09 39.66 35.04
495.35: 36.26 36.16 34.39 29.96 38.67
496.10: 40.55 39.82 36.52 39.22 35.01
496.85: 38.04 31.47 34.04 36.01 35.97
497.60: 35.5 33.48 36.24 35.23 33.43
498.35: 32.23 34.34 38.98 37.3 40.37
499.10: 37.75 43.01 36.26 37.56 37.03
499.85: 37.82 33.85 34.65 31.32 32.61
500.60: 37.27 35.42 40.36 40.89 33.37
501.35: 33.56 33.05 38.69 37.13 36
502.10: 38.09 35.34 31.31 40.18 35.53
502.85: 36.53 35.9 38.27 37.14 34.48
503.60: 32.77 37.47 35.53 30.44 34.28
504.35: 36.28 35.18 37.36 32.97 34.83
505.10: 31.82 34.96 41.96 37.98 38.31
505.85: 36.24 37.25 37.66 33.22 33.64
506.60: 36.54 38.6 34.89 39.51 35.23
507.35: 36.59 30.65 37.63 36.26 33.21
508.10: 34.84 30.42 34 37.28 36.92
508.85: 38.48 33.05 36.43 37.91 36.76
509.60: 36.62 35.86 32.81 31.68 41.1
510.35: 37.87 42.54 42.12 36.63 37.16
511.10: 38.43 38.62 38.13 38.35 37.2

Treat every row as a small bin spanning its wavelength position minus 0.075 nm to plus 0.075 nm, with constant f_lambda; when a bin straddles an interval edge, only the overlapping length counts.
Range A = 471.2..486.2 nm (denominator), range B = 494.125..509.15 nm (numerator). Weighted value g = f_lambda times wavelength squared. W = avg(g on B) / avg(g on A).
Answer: 1.06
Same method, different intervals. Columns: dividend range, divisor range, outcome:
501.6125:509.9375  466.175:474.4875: 1.11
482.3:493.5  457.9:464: 1.09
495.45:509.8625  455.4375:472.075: 1.13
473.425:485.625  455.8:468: 1.08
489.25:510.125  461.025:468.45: 1.11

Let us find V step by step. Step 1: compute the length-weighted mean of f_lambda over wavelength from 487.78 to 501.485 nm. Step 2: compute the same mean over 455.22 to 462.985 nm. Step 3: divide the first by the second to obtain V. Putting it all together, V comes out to 1.0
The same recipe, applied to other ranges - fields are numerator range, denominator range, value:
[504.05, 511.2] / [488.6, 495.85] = 0.98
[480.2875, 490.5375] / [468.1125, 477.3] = 0.99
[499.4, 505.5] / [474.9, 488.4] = 0.97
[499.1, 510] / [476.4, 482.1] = 0.96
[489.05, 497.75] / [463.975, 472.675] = 0.98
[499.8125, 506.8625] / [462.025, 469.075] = 0.95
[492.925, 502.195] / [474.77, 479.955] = 0.99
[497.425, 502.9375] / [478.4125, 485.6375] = 0.95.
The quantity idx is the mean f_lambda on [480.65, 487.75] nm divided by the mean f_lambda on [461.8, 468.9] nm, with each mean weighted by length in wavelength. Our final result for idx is 0.98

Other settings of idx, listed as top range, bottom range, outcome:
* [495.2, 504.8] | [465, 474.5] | 0.96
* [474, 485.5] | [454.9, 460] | 1.00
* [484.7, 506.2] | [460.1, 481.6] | 0.97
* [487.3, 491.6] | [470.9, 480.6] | 0.99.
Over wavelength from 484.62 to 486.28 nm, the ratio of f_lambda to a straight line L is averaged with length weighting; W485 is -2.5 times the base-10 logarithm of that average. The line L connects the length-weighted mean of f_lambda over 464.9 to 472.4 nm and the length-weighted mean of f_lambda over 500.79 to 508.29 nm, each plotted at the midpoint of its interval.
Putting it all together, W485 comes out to 0.05 mag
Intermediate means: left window 37.5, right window 35.8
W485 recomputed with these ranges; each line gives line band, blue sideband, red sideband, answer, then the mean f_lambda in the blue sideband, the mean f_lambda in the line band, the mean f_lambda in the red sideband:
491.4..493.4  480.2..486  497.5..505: 0.03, 38.1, 36.1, 35.9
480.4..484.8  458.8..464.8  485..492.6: -0.07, 37.5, 38.4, 35.6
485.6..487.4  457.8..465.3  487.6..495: 0.14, 37.6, 32.6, 36.9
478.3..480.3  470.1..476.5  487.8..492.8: -0.02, 37.3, 37.7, 36.4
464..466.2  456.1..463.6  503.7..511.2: -0.02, 37.4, 38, 36.1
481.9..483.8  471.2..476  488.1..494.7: -0.07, 37.2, 39.5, 36.8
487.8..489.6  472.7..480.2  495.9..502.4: 0.01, 37.1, 36.2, 36.3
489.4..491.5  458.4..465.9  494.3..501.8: -0.02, 37.5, 37.5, 36.5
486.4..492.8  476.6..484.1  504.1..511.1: 0.04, 38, 36.1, 36.2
